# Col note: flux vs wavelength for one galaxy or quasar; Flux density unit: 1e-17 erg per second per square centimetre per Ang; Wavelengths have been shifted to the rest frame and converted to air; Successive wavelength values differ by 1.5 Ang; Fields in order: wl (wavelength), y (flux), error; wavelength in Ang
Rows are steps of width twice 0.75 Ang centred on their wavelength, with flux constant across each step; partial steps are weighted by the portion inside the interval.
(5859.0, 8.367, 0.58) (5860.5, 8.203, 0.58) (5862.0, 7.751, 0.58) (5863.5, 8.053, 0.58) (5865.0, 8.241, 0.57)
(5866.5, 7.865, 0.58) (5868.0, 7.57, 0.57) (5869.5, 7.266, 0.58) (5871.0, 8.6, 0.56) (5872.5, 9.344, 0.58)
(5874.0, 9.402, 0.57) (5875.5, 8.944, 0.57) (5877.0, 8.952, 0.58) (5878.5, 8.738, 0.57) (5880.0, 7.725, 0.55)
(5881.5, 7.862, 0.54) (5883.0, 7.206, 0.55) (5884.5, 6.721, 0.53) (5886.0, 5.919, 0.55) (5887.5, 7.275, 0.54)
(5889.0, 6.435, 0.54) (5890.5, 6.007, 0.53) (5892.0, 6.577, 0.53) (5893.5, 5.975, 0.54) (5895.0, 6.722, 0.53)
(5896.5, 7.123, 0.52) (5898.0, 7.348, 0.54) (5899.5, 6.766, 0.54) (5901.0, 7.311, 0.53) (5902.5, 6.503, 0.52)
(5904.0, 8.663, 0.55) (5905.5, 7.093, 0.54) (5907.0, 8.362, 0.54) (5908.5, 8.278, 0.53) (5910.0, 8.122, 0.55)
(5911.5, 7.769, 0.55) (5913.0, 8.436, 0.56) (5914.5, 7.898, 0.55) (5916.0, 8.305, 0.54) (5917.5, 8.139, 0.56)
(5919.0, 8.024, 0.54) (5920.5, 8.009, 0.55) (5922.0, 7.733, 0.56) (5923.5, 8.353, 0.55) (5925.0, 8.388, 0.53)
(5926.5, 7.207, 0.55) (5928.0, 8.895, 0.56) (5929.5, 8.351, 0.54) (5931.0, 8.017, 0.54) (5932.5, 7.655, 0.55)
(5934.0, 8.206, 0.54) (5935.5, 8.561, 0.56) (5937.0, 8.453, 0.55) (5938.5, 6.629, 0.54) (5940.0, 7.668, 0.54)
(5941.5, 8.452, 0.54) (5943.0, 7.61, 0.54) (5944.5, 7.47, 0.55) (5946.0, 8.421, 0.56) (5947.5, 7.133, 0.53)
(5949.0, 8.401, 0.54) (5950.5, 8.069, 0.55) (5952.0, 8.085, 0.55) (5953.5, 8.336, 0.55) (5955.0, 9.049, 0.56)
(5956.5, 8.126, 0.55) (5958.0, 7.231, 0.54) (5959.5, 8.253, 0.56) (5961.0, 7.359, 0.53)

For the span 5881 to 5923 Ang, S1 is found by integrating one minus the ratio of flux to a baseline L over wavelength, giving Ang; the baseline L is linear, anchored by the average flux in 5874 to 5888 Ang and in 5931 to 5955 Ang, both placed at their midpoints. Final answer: 2.6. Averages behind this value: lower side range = 7.8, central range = 7.38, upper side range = 7.98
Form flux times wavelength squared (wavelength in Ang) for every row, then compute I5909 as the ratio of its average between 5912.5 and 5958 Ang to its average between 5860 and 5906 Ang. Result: 1.09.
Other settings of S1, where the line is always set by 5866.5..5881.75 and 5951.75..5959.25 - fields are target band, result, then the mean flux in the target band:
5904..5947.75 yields 1.4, 8.01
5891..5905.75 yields 2.4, 6.99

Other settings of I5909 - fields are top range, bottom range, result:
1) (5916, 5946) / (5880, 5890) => 1.17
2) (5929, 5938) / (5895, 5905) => 1.14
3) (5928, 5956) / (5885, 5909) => 1.17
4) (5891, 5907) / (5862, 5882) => 0.85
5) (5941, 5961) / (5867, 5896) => 1.09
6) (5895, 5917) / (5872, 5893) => 1.02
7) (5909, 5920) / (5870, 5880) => 0.93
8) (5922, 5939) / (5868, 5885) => 1.00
